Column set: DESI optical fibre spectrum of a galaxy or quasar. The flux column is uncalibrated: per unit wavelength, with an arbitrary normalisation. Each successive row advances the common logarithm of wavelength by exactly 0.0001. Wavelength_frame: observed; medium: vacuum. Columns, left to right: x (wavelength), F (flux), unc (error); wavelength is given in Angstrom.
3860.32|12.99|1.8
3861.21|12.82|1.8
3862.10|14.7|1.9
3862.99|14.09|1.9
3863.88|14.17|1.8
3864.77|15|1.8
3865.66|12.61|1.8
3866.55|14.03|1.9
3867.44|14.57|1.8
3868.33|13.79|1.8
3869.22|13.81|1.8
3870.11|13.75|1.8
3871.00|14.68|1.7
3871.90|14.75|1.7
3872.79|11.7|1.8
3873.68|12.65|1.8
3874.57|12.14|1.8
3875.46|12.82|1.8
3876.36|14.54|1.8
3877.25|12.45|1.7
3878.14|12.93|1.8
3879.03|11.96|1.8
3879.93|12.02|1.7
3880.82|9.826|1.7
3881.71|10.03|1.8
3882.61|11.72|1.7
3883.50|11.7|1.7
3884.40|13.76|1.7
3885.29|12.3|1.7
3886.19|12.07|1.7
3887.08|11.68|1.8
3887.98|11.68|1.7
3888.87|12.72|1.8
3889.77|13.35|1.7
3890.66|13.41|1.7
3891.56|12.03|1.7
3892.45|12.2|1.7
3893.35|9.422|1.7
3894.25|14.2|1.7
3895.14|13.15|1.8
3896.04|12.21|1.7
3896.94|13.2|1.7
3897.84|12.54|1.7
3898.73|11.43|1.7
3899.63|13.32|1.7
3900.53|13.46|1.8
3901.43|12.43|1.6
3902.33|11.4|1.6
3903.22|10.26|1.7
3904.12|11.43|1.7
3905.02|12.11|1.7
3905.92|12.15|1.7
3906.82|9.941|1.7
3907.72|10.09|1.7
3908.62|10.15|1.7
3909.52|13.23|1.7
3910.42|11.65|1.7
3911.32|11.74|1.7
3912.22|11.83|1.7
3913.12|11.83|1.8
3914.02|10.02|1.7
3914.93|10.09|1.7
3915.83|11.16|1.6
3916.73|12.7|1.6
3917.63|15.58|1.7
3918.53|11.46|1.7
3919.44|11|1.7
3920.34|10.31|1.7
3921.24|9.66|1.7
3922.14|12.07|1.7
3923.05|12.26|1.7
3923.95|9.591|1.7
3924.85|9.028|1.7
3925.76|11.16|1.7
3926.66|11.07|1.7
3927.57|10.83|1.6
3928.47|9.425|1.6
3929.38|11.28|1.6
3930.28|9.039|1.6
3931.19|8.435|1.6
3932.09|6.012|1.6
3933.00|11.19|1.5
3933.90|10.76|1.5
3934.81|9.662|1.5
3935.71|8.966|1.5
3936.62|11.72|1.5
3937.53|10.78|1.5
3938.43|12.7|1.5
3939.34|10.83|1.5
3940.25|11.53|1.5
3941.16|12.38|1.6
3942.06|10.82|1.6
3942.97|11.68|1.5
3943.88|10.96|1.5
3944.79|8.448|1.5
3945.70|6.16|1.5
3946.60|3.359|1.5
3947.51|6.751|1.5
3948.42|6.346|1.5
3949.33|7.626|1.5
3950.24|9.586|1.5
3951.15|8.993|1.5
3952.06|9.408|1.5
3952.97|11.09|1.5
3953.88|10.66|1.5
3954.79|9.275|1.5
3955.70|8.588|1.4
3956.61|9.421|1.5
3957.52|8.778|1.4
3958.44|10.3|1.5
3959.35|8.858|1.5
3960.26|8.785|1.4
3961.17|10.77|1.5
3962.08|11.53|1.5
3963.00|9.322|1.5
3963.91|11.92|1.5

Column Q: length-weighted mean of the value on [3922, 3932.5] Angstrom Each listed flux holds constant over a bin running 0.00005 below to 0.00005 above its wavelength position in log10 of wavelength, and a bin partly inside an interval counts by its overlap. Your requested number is 9.97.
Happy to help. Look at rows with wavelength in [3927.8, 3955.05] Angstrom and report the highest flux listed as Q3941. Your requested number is 12.7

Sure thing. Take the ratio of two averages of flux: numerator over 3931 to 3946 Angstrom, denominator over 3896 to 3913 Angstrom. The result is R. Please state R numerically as 0.87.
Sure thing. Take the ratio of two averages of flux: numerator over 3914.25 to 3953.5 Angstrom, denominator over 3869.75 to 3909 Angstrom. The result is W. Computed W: 0.83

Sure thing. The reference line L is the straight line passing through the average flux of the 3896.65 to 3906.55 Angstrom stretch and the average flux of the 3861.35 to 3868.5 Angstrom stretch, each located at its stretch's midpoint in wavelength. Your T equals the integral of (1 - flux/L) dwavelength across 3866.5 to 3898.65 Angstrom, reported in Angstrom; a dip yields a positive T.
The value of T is 1.21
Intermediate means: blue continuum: 14.1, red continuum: 12.1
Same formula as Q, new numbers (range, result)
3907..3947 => 10.6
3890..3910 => 12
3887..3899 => 12.4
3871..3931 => 11.8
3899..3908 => 11.7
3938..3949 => 9.3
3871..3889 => 12.3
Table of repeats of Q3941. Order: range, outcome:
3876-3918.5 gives 15.58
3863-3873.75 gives 15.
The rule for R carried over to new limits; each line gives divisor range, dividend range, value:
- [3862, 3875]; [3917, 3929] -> 0.80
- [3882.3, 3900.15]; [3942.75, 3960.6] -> 0.70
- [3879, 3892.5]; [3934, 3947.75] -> 0.82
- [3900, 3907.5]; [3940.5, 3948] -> 0.76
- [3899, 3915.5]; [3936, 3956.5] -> 0.83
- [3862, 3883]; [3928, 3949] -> 0.73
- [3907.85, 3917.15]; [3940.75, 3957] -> 0.79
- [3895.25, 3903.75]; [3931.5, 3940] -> 0.84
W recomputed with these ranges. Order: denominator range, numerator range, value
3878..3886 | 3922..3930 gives 0.91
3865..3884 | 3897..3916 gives 0.90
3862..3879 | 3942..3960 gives 0.65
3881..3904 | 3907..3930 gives 0.91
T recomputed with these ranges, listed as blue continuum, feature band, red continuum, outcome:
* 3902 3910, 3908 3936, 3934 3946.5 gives 0.12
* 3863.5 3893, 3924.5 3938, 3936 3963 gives 0.56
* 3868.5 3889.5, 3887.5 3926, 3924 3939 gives -1.65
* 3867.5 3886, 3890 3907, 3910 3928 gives -0.31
